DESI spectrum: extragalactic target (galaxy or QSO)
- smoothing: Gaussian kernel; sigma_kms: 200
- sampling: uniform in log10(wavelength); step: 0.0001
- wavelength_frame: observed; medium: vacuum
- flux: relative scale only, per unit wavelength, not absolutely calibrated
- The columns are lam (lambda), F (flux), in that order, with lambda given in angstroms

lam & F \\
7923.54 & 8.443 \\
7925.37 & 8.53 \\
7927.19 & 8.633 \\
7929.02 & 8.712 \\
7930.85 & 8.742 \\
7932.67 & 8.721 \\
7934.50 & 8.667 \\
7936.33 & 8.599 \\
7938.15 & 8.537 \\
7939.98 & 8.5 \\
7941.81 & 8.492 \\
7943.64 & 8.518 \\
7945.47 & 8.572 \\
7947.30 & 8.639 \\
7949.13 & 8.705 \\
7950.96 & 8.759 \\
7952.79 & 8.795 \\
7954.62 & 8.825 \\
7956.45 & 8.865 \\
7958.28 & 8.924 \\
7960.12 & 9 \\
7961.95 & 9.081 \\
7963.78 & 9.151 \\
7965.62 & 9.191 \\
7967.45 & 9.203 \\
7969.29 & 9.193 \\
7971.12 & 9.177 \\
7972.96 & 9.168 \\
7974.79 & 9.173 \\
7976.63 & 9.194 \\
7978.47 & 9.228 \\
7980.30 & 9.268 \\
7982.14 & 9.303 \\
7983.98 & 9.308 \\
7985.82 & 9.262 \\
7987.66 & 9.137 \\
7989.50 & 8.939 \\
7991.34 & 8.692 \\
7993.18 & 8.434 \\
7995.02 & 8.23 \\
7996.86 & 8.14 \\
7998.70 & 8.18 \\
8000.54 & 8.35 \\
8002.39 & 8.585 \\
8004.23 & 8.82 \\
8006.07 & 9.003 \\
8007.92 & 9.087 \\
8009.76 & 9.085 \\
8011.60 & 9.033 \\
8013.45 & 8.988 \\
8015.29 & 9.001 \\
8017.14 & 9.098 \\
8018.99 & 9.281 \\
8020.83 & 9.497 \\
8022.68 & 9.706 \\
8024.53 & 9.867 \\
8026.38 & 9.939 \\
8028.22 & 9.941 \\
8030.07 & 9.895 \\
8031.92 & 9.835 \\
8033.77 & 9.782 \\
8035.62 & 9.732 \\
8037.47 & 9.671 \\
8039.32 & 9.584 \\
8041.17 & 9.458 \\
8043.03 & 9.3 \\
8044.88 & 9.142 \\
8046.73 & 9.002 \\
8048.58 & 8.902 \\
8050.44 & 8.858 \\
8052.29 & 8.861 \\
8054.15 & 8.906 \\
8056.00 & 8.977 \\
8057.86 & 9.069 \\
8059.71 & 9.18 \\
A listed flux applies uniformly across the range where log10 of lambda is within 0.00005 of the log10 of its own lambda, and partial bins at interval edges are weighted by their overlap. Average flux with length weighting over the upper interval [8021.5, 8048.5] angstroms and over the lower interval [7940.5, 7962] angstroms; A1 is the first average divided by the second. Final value 1.1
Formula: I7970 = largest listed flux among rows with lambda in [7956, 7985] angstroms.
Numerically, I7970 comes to 9.308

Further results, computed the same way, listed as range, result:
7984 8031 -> 9.941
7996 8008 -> 9.087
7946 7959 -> 8.924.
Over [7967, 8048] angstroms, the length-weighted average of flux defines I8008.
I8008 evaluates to 9.18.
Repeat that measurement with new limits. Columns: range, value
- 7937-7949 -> 8.56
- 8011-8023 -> 9.21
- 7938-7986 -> 8.97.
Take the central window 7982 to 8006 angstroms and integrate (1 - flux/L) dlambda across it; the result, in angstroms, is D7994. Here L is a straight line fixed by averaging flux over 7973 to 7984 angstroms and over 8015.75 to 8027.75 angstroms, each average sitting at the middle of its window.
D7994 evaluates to 1.6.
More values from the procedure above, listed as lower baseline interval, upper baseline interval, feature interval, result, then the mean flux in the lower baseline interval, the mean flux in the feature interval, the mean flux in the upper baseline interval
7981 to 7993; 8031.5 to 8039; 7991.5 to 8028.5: 1.6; 9.06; 8.99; 9.74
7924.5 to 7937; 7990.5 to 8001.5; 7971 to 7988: -1.6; 8.66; 9.22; 8.33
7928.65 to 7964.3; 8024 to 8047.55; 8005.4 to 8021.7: 0.5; 8.74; 9.12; 9.63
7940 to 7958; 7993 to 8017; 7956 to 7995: -1.7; 8.69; 9.07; 8.71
